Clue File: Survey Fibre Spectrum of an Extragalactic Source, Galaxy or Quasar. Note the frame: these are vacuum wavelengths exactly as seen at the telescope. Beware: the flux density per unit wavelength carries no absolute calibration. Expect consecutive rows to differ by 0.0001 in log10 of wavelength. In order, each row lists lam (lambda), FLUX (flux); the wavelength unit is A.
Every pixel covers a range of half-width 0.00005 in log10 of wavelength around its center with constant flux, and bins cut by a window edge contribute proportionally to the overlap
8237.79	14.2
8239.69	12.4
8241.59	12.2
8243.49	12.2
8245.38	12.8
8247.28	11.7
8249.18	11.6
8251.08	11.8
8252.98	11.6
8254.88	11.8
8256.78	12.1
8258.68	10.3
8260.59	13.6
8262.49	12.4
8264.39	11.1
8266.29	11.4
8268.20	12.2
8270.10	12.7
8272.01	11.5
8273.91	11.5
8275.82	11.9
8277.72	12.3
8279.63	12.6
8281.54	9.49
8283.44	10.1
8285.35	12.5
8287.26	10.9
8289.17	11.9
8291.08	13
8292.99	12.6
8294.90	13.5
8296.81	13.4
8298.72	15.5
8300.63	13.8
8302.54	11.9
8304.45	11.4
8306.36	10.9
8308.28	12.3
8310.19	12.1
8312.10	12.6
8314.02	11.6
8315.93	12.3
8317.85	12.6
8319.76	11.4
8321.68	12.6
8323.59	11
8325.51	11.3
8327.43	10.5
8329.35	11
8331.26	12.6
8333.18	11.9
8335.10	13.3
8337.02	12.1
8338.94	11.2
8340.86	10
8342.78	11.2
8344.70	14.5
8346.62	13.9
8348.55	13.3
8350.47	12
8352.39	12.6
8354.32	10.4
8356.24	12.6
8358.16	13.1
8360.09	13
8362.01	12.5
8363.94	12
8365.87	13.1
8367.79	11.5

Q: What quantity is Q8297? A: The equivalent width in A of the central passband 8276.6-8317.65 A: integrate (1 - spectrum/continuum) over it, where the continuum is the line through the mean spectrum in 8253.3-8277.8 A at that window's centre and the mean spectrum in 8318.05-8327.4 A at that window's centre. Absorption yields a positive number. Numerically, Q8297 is -1.85 A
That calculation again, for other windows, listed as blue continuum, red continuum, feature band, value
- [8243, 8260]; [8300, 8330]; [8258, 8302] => -1.4 A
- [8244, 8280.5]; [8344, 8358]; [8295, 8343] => 1.5 A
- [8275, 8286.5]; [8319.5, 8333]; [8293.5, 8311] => -1.9 A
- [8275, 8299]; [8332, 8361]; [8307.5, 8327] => 0.5 A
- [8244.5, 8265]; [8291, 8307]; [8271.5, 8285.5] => 1.1 A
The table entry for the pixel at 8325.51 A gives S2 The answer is 11.3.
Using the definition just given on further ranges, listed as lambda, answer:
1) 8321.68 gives 12.6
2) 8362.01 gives 12.5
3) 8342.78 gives 11.2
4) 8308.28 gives 12.3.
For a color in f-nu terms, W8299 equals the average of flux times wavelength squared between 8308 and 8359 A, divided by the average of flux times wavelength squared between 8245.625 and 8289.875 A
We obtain 1.05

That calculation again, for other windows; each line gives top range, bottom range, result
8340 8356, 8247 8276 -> 1.06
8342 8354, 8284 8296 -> 1.05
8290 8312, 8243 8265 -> 1.08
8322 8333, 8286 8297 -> 0.92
